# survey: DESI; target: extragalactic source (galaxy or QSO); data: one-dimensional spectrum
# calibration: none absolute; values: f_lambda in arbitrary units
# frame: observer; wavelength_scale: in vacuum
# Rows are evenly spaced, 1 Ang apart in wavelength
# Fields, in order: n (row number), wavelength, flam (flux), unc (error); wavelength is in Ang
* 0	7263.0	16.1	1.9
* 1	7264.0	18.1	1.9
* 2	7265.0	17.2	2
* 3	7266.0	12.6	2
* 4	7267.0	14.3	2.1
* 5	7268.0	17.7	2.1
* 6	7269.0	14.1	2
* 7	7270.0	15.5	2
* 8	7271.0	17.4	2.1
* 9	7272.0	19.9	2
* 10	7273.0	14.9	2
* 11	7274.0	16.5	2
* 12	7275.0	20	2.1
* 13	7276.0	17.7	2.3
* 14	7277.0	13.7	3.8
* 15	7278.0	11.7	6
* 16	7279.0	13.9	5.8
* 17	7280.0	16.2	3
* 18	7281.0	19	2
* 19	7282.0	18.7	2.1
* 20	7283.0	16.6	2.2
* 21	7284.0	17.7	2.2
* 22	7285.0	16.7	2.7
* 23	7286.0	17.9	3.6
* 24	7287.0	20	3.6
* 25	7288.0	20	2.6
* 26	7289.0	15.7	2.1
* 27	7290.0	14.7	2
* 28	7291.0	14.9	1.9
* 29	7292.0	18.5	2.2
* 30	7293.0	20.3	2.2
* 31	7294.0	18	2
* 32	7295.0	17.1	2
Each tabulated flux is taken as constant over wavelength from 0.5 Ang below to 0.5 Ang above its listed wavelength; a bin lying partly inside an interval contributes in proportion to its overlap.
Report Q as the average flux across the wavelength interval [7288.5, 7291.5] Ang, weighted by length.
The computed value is 15.1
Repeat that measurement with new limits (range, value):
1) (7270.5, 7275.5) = 17.7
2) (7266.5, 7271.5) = 15.8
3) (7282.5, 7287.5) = 17.8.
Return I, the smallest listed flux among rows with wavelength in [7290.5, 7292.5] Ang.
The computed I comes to 14.9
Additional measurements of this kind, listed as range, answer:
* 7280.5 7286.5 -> 16.6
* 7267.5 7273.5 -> 14.1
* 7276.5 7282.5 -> 11.7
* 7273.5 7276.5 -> 16.5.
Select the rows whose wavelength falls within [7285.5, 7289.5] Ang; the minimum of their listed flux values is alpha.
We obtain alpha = 15.7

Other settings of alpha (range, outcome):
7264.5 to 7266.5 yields 12.6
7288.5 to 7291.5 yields 14.7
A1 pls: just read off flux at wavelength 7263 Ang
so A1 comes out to 16.1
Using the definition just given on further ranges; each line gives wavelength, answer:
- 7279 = 13.9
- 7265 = 17.2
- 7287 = 20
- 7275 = 20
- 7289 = 15.7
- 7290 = 14.7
